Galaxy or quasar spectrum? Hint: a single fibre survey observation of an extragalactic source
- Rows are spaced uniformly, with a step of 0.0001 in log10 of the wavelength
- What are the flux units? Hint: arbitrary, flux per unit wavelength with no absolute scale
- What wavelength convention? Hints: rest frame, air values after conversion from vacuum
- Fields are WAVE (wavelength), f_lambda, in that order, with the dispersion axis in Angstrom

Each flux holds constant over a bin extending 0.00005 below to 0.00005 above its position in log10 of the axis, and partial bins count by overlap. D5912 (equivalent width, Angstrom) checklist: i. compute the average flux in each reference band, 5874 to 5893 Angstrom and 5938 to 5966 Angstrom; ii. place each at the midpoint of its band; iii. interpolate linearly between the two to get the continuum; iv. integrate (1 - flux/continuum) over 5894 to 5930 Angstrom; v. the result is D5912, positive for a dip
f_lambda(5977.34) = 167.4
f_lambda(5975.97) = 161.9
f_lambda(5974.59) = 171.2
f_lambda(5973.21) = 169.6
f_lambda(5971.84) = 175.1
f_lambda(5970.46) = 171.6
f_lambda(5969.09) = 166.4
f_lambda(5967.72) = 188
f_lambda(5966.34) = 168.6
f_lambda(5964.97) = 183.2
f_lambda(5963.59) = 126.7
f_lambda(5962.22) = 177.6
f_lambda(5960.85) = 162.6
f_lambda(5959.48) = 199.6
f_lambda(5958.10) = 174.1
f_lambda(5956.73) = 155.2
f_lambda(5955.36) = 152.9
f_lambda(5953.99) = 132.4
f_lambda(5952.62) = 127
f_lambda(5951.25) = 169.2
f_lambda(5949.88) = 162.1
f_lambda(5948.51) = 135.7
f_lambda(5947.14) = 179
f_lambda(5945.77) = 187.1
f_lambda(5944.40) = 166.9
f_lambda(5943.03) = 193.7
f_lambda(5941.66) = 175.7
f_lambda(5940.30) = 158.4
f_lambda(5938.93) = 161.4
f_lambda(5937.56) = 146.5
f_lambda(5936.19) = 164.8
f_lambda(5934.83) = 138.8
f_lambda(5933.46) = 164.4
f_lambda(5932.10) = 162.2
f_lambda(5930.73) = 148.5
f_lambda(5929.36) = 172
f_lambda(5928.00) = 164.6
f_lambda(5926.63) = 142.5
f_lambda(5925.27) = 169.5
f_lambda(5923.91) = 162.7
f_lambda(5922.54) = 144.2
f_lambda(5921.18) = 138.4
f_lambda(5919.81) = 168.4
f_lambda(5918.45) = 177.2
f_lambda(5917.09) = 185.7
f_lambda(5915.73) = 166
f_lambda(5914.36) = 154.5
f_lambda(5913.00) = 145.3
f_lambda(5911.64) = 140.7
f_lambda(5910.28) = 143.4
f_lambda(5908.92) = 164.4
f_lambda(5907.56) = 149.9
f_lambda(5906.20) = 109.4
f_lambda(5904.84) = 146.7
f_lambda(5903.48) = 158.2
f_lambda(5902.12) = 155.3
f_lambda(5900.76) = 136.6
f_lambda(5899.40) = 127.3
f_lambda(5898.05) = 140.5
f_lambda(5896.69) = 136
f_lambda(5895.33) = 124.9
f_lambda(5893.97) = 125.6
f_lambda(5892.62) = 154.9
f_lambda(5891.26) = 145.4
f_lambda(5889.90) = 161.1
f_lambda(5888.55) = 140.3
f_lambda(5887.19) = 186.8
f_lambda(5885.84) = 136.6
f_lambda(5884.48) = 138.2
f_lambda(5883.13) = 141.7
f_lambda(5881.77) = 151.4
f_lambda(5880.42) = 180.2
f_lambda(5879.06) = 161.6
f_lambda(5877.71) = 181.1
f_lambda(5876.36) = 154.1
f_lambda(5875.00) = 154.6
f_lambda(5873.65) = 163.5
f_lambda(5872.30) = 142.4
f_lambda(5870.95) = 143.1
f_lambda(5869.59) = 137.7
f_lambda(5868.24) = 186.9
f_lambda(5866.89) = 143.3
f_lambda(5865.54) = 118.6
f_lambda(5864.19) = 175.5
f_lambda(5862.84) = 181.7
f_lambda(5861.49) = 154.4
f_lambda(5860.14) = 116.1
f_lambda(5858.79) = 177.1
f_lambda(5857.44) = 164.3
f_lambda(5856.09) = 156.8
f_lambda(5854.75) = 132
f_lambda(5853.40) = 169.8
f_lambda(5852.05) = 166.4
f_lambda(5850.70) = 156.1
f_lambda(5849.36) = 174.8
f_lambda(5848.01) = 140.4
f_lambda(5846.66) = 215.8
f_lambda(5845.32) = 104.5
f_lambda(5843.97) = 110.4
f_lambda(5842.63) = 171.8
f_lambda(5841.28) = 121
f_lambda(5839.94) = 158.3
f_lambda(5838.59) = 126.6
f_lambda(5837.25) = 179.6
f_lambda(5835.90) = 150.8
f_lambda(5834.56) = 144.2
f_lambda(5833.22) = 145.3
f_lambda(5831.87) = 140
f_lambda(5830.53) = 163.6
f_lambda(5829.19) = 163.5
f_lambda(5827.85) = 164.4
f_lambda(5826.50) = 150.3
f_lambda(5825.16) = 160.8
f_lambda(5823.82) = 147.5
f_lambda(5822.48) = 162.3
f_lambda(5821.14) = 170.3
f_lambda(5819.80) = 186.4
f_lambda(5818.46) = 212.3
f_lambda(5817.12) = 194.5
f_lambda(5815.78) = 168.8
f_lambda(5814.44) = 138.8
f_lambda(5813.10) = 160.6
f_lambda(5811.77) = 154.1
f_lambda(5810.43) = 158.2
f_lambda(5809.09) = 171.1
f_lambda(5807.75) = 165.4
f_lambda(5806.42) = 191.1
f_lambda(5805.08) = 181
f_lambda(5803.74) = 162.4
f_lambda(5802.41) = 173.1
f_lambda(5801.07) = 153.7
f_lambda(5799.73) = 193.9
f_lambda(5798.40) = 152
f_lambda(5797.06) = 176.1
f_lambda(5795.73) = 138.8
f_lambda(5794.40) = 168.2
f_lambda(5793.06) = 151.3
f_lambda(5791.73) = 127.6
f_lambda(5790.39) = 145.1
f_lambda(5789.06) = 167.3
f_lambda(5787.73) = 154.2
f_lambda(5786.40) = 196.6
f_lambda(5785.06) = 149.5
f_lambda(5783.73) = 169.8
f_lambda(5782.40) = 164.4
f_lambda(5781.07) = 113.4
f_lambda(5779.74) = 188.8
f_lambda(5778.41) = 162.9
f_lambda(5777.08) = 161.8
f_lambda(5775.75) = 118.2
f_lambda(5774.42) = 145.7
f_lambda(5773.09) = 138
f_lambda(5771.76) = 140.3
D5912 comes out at 2.06 Angstrom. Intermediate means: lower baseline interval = 156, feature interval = 150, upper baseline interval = 164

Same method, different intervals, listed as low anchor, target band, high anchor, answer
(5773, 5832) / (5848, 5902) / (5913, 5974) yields 3.5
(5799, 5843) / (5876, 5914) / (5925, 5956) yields 3.1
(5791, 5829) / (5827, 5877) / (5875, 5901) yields 1.1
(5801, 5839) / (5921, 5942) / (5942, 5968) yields 1.0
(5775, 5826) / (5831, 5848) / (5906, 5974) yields 1.6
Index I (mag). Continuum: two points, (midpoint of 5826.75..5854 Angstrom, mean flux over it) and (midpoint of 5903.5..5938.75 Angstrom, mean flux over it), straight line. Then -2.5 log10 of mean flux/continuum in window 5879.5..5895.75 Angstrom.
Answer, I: 0.03 mag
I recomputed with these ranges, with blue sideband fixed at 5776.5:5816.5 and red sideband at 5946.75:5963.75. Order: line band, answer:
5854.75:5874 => 0.049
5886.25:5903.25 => 0.108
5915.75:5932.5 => -0.014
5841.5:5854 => 0.039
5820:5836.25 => 0.035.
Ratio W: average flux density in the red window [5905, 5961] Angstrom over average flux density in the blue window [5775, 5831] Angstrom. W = 1.0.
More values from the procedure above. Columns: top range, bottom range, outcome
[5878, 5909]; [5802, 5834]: 0.88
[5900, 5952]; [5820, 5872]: 1.03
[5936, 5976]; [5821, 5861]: 1.08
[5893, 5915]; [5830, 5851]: 0.94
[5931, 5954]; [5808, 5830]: 0.97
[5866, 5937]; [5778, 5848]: 0.95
